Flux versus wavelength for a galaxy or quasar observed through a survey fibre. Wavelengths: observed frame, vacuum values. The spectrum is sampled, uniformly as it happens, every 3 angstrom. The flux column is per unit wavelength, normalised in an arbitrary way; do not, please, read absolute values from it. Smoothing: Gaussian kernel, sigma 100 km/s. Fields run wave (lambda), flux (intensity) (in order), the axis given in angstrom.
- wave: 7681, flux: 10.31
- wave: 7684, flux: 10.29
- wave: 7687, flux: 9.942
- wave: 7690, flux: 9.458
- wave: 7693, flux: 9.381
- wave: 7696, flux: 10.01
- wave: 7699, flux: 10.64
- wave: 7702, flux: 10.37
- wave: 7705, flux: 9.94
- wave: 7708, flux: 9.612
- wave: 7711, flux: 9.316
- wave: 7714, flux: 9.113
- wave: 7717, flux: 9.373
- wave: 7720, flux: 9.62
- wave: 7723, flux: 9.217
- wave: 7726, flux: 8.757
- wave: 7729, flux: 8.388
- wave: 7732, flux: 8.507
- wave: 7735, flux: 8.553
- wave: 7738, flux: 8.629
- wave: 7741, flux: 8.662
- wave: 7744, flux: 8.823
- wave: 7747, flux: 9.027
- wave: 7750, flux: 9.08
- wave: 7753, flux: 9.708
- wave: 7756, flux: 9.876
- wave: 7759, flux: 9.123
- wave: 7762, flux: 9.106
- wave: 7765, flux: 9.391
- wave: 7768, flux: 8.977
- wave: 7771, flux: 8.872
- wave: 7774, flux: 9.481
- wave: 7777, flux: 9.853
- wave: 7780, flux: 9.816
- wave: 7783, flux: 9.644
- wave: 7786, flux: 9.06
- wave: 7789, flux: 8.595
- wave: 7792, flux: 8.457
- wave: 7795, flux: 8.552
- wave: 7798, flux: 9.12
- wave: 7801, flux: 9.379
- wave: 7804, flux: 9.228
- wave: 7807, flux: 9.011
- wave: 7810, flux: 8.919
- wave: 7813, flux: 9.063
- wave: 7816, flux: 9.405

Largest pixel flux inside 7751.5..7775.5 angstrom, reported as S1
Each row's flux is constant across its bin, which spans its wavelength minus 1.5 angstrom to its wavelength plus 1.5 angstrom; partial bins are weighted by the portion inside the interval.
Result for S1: 9.876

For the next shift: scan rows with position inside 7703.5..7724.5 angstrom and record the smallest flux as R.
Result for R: 9.113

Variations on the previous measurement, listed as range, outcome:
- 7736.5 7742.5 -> 8.629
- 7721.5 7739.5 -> 8.388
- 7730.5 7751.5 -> 8.507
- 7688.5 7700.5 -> 9.381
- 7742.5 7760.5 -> 8.823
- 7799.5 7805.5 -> 9.228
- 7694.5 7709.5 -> 9.612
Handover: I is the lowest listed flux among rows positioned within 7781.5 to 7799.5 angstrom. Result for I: 8.457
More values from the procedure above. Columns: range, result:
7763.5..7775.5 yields 8.872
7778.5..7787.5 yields 9.06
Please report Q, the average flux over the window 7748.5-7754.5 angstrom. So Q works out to 9.39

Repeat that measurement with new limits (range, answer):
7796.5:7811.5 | 9.13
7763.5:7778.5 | 9.31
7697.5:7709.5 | 10.1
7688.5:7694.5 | 9.42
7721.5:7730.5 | 8.79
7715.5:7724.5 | 9.4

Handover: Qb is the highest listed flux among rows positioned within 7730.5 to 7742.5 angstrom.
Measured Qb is 8.662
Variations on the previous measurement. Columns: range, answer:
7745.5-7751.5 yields 9.08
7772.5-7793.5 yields 9.853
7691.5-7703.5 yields 10.64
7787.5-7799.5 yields 9.12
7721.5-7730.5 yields 9.217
